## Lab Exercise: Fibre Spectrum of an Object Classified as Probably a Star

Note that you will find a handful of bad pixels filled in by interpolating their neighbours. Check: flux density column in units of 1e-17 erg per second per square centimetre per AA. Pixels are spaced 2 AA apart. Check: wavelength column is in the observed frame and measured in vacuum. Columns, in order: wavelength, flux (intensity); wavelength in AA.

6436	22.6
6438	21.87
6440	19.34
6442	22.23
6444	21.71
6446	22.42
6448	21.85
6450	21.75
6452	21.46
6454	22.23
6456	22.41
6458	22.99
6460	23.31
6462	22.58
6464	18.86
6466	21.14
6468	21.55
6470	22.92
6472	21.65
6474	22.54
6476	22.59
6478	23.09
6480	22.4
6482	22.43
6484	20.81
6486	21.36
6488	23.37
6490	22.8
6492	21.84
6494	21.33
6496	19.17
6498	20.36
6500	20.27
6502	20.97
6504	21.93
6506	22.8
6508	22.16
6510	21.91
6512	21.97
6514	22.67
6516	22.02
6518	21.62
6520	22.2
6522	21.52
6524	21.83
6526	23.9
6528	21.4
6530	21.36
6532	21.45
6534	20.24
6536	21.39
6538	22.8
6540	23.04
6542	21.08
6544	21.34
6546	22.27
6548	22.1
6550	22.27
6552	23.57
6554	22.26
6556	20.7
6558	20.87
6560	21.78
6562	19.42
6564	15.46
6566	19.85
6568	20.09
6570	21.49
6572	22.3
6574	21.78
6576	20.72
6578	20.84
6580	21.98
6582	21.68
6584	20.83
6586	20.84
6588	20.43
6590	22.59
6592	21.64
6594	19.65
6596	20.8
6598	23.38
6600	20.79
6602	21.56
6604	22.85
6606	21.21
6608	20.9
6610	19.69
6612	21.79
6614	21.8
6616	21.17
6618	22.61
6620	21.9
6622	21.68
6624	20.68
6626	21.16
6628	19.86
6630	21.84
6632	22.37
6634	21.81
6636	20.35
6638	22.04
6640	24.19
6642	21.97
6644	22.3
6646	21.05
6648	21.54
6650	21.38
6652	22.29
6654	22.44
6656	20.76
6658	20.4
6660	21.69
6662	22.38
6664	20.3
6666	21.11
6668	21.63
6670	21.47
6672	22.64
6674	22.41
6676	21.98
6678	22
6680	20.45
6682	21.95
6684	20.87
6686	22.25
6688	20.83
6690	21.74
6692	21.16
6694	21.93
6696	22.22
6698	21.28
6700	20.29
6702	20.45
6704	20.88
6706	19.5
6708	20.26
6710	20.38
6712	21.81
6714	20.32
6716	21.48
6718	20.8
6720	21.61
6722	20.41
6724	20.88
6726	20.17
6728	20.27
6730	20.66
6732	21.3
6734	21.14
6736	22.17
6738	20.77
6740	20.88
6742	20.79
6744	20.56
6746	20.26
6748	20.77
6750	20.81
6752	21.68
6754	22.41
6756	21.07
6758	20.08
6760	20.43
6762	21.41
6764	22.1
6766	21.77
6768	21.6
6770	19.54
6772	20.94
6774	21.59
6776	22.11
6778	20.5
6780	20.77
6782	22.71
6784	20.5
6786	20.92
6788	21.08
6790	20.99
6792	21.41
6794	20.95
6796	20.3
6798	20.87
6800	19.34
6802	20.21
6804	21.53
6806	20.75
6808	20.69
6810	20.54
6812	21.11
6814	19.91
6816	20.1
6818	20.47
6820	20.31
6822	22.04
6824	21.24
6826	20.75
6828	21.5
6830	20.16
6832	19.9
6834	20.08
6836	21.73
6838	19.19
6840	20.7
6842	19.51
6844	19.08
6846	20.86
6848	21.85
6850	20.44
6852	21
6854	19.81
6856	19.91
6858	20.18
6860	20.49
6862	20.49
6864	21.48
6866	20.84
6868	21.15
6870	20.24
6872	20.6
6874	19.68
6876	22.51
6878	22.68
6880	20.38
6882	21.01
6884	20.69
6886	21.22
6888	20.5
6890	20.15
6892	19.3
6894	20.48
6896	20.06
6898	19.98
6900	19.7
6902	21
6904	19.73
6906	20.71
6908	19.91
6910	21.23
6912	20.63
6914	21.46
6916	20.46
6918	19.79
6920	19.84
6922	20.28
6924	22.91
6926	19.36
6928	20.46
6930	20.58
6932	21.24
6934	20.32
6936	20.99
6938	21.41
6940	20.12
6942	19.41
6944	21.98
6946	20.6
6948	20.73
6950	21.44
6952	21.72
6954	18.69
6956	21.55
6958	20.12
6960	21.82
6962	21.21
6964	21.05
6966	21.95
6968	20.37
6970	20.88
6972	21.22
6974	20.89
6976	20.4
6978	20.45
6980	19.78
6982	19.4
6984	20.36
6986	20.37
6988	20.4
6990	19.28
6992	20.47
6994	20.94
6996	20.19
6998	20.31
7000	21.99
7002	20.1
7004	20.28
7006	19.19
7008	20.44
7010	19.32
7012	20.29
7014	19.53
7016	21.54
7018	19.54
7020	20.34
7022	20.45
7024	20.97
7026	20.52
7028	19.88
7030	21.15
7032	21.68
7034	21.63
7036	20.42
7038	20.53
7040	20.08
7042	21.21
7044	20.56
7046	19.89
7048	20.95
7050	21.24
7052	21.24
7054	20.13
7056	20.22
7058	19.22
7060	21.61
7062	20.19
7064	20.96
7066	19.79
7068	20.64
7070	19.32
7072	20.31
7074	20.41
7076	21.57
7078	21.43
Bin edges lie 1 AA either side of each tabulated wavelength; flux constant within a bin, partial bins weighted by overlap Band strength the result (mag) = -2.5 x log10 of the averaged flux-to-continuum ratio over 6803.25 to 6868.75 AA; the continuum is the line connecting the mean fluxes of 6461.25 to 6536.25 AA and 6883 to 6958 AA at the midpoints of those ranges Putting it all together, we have 0.01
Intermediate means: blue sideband 21.7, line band 20.6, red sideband 20.6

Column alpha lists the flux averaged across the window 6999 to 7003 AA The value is 21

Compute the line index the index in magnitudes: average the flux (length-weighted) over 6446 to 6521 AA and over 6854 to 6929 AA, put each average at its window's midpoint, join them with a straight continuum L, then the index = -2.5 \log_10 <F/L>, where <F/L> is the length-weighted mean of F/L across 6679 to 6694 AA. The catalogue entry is -0.01 mag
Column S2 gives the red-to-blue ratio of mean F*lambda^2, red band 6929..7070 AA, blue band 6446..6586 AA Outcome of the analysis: 1.10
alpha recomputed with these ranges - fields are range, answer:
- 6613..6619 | 21.9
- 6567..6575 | 21.4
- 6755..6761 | 20.5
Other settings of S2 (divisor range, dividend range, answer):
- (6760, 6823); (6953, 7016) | 1.03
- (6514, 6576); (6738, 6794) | 1.05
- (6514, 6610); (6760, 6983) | 1.06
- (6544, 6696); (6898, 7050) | 1.07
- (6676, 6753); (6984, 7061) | 1.07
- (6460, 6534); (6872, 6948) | 1.07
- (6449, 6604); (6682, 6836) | 1.04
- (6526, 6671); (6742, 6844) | 1.03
